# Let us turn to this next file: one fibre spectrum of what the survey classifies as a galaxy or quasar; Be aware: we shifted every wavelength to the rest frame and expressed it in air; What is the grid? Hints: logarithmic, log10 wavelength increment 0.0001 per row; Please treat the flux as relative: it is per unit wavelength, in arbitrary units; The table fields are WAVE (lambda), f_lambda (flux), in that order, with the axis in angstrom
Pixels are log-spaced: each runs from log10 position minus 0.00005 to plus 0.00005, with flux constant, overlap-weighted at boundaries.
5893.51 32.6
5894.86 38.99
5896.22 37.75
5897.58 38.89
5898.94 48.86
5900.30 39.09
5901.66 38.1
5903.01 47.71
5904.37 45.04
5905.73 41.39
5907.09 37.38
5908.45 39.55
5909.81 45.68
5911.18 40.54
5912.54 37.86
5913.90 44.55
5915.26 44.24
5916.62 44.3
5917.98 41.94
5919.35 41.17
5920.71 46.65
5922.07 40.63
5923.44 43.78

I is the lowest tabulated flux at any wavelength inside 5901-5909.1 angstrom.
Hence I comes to 37.38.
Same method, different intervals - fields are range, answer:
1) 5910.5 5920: 37.86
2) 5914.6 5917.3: 44.24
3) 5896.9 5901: 38.89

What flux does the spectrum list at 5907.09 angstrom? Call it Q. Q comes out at 37.38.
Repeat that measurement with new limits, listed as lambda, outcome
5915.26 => 44.24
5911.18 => 40.54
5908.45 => 39.55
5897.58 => 38.89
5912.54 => 37.86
